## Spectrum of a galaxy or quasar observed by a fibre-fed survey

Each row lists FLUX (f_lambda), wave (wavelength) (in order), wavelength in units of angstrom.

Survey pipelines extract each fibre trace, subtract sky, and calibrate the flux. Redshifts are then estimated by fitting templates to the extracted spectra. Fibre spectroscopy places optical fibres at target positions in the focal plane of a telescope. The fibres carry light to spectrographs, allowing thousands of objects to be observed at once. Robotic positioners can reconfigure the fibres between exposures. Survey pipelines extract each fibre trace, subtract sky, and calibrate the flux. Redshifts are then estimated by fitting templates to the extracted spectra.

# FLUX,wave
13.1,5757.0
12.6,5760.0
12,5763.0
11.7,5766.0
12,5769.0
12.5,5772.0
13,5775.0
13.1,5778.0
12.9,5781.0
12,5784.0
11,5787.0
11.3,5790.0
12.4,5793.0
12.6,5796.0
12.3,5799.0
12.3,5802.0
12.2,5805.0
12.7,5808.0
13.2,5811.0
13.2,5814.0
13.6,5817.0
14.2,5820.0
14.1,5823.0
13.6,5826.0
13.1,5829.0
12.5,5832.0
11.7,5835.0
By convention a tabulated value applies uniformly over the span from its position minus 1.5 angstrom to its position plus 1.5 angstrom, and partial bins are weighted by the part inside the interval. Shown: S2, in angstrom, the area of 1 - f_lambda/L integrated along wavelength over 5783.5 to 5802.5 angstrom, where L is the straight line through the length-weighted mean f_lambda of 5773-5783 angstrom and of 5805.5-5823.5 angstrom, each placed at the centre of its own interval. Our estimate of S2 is 1.7 angstrom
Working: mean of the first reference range 12.9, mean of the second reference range 13.4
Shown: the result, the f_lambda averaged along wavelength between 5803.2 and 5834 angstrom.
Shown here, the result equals 13.2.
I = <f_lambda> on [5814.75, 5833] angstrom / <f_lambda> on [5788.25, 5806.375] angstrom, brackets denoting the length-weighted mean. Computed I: 1.11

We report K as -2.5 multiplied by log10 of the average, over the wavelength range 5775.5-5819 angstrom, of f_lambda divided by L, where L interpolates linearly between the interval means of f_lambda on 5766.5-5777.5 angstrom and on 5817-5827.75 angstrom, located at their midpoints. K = 0.06 mag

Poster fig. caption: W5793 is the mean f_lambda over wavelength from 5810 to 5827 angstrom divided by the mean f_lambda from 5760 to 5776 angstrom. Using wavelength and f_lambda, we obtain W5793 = 1.12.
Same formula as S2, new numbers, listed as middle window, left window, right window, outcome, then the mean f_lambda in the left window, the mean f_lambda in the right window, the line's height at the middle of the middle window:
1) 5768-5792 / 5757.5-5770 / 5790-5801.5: 0.0 angstrom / 12.2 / 12.3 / 12.2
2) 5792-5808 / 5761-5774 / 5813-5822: 0.9 angstrom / 12.1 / 13.7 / 13.2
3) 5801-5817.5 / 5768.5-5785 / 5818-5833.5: 0.5 angstrom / 12.6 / 13.5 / 13.2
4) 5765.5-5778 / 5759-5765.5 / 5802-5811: -0.2 angstrom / 12.2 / 12.5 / 12.3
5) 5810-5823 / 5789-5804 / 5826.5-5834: -1.1 angstrom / 12.2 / 12.8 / 12.6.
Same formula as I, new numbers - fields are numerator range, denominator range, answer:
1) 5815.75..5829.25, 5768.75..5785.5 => 1.09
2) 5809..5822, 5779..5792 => 1.14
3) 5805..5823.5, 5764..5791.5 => 1.10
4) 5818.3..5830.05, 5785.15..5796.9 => 1.17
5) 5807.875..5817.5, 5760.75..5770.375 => 1.10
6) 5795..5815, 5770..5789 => 1.02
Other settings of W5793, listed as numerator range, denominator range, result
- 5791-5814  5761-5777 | 1.02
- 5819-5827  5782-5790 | 1.21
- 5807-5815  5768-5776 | 1.04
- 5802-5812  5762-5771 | 1.06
